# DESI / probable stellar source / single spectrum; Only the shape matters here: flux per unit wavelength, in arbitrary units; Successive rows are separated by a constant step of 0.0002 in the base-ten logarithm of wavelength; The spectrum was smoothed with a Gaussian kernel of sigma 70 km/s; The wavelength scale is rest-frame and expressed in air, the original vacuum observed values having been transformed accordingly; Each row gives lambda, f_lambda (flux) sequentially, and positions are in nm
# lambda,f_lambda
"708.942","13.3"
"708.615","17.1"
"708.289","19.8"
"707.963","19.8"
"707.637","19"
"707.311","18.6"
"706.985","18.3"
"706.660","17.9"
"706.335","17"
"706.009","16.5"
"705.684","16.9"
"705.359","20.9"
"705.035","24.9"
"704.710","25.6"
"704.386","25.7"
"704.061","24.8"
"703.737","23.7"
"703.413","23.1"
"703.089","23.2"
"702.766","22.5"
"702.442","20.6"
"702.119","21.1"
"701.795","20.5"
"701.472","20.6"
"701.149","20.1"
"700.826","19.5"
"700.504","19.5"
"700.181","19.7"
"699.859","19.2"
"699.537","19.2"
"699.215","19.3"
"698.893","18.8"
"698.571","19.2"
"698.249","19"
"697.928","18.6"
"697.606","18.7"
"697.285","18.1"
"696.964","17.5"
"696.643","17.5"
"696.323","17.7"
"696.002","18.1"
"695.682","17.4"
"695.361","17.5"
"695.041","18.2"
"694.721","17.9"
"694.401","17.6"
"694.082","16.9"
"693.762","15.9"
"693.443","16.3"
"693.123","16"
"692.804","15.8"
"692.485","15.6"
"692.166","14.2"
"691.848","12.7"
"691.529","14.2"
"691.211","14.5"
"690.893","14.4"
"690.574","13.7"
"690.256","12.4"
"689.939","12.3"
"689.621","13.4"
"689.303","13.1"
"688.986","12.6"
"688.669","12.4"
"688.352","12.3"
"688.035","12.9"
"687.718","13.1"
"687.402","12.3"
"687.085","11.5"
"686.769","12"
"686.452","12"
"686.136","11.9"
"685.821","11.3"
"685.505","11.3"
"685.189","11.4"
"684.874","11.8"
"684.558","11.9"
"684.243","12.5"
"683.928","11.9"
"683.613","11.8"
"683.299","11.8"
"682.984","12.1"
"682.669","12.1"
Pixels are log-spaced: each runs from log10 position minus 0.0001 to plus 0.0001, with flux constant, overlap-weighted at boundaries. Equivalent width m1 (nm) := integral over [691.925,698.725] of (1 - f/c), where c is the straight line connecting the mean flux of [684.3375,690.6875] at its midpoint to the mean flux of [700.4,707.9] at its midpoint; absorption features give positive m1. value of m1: -0.39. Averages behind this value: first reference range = 12.3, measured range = 17.3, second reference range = 20.9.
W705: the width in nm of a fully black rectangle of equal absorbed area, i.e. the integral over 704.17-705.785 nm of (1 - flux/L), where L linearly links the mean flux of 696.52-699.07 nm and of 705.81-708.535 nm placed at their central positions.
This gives -0.42 nm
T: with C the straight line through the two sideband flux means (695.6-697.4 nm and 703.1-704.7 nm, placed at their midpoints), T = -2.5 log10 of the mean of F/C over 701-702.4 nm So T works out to 0.09 mag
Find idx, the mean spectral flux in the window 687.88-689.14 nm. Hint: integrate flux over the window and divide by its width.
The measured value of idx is 12.6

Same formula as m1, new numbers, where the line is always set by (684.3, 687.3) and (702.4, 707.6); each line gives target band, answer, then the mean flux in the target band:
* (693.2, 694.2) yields -0.044 nm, 16.3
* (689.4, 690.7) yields 0.083 nm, 12.9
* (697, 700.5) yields -0.160 nm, 18.9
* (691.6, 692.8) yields 0.041 nm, 14.4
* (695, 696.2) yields -0.087 nm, 17.7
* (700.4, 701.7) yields -0.048 nm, 20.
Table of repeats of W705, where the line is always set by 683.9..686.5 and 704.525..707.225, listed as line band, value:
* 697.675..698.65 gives -0.12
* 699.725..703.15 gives -0.47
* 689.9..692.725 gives 0.05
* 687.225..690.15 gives 0.09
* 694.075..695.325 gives -0.18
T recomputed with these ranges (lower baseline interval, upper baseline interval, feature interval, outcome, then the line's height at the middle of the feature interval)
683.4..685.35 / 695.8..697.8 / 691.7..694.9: 0.02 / 16.2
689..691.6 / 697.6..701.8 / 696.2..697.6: -0.01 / 17.6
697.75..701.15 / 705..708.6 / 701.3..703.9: -0.15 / 19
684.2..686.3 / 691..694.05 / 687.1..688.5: 0.03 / 12.9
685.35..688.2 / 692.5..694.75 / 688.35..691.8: 0.07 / 14.2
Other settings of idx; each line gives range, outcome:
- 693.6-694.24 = 16.4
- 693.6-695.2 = 17.3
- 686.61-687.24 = 11.7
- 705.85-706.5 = 16.7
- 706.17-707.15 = 17.7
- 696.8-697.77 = 18.1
